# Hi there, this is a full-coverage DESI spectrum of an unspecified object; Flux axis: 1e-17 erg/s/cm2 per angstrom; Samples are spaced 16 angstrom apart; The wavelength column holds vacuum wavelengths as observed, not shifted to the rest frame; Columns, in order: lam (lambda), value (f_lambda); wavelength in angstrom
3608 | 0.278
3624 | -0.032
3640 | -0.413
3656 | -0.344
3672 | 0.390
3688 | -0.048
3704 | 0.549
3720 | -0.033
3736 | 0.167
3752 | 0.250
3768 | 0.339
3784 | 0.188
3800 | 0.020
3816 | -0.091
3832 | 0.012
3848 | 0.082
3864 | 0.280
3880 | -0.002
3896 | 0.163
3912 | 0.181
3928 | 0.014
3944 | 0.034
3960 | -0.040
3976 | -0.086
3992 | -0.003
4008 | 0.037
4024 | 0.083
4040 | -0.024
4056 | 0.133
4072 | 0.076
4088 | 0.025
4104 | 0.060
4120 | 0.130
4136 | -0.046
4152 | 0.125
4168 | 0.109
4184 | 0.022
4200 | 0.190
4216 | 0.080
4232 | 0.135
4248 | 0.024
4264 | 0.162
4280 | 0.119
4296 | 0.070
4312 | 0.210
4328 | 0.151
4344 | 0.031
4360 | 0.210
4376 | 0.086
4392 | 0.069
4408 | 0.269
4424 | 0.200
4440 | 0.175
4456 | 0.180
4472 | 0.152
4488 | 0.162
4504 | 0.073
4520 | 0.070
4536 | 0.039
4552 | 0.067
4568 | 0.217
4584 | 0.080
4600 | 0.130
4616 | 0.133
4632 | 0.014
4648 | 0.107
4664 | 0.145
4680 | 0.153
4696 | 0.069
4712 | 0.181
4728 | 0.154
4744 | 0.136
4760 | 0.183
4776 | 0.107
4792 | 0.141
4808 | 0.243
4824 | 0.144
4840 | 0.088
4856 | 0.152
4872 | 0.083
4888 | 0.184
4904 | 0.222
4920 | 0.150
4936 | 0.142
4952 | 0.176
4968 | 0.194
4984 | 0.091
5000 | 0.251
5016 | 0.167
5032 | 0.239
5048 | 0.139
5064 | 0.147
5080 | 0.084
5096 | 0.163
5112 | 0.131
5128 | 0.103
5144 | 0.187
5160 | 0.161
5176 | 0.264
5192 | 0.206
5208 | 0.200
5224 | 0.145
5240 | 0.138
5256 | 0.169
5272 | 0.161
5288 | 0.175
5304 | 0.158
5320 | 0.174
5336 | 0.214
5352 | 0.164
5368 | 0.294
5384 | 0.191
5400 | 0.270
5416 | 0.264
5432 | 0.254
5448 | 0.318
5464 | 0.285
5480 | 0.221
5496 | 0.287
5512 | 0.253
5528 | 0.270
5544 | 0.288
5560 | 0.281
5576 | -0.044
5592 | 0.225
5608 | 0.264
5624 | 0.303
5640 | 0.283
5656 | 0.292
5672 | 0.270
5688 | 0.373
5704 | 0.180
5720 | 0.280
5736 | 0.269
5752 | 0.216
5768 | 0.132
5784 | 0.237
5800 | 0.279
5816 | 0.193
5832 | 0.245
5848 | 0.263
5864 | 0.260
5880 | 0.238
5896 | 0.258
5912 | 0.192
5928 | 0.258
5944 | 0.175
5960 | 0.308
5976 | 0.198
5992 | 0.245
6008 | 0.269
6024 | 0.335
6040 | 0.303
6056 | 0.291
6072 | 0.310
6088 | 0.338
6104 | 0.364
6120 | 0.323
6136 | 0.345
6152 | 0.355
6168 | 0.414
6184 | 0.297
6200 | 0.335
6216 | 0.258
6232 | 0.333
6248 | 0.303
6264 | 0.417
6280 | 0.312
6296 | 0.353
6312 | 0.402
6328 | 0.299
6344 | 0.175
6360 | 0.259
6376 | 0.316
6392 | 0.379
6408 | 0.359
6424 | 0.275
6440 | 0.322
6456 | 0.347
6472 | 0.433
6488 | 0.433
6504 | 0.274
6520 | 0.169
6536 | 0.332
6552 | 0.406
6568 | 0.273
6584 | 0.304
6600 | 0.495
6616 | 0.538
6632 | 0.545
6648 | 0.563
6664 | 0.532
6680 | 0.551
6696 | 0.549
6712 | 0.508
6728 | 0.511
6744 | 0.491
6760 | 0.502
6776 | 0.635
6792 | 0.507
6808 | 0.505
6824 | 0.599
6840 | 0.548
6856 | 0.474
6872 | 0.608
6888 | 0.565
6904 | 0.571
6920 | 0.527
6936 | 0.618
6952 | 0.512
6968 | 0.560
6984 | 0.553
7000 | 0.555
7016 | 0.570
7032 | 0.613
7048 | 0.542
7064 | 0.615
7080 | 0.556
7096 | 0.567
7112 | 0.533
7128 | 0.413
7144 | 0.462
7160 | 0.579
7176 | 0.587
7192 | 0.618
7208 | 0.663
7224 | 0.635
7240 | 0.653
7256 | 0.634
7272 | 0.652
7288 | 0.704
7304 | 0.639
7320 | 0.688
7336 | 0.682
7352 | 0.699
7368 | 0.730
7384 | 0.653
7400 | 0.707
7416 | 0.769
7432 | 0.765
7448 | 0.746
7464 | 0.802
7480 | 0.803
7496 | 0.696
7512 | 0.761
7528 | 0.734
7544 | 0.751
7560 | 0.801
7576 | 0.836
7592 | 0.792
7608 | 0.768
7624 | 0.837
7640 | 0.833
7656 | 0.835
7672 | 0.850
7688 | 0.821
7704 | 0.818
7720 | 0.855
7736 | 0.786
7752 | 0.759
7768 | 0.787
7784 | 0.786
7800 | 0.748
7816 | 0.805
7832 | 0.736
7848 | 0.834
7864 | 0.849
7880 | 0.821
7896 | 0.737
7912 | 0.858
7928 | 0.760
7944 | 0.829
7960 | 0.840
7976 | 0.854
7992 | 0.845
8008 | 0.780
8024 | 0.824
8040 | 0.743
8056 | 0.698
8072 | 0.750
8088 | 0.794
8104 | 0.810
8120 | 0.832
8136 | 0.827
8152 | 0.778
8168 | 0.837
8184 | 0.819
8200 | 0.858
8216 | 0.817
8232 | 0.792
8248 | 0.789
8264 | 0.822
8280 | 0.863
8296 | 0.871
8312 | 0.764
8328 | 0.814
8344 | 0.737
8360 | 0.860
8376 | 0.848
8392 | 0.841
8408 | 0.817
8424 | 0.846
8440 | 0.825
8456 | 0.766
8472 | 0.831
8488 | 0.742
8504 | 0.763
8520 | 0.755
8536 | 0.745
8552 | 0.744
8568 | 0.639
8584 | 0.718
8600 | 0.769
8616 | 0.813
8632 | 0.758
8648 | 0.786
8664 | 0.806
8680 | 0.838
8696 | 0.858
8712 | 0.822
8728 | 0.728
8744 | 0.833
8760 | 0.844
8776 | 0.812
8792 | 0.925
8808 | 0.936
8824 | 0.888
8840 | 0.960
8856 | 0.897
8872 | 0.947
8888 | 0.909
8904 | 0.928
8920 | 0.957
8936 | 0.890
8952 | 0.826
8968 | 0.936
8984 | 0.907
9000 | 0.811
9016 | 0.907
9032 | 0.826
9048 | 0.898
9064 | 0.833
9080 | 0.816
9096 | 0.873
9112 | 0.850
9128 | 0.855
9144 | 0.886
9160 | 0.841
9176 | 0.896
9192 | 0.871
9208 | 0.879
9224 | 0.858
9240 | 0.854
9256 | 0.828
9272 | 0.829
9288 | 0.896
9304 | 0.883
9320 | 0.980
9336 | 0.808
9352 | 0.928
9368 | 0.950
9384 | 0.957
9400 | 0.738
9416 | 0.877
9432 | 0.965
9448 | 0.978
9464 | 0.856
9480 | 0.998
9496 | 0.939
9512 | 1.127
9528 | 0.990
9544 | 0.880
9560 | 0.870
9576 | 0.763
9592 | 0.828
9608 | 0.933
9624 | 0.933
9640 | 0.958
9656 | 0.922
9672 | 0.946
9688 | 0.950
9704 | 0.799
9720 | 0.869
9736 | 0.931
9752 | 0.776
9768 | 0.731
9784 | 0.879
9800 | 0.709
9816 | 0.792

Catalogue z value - 0.656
